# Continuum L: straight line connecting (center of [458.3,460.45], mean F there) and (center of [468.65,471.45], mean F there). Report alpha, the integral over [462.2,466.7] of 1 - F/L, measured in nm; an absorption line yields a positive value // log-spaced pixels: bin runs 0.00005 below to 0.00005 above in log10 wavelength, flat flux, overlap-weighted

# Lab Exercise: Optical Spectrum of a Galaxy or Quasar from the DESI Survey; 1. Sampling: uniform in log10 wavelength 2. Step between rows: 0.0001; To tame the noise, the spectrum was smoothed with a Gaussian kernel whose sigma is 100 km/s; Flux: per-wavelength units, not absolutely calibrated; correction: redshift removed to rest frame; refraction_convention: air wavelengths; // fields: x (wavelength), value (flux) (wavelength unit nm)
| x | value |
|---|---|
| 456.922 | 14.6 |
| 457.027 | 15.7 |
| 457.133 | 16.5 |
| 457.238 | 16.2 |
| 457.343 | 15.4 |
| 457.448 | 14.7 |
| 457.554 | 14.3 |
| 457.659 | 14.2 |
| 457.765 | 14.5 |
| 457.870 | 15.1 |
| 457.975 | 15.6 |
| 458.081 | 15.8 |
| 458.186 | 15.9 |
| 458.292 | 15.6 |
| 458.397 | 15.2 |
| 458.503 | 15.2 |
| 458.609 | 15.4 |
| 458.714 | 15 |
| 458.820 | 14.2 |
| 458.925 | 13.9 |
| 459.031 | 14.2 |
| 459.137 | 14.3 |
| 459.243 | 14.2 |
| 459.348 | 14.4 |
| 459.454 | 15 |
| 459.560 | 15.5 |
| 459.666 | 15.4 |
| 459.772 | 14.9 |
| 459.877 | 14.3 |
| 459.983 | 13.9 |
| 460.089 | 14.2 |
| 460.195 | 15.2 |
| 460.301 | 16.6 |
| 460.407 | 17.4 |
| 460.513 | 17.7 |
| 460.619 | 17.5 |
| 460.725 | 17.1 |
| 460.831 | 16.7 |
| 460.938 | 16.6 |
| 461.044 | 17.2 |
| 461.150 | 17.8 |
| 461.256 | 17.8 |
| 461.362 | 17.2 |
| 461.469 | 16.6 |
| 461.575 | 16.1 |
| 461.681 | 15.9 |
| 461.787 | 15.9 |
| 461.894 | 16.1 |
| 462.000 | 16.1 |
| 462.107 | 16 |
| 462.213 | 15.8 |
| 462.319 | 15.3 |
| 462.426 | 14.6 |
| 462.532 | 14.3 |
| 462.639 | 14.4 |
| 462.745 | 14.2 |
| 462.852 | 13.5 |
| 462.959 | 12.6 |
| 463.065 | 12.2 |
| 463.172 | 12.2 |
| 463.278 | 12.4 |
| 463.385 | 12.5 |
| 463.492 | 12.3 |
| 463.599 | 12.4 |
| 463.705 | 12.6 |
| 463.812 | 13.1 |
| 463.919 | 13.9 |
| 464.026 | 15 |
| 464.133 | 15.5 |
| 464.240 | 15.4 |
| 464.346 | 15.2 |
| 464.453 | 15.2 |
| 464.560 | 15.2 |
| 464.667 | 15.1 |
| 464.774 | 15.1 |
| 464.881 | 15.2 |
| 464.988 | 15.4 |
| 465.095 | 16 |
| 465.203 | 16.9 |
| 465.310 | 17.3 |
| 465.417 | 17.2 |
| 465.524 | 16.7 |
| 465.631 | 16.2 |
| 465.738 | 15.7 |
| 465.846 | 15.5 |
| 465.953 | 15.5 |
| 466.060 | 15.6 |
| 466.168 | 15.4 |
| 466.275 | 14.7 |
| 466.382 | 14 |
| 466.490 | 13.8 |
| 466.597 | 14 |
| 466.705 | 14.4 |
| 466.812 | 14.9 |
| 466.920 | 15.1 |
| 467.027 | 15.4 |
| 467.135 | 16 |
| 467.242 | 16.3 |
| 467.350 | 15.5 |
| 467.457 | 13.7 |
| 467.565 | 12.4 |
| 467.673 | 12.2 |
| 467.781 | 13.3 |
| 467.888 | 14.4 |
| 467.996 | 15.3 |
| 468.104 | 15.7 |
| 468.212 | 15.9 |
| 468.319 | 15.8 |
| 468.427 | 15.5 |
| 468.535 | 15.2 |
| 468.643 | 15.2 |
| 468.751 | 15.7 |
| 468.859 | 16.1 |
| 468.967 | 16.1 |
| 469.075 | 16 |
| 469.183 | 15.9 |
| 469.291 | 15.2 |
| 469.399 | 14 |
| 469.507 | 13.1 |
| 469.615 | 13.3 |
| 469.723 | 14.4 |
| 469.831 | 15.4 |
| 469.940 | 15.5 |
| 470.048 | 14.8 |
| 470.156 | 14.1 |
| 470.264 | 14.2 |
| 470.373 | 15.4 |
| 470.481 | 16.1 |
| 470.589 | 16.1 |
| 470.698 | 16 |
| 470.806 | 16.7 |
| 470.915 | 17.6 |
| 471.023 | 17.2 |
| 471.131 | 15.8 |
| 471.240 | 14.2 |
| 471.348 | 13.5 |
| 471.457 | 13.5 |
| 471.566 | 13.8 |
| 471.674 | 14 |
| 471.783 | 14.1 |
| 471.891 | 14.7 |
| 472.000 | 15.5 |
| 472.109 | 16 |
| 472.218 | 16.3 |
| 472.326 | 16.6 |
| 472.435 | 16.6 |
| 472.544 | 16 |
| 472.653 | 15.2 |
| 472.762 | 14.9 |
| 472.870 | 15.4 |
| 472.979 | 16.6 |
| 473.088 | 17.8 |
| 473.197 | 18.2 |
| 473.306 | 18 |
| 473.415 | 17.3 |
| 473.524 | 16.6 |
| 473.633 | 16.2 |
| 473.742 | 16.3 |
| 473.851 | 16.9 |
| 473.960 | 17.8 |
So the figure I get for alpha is 0.136 nm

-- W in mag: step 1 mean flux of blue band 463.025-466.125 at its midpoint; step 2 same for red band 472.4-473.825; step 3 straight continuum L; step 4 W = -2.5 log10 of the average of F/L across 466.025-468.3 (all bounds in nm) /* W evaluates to 0.05 mag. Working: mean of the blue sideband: 14.8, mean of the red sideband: 16.6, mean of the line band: 14.7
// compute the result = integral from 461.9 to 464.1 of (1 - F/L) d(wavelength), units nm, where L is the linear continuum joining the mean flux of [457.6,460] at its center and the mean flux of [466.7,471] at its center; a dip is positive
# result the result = 0.17 nm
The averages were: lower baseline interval 14.9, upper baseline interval 15.1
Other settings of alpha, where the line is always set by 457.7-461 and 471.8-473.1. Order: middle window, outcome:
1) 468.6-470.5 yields 0.09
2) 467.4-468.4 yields 0.09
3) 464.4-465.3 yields 0.00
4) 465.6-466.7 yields 0.04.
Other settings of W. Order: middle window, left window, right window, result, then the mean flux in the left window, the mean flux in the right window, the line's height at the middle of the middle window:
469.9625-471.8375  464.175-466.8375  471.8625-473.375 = 0.07 mag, 15.4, 16.3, 16.1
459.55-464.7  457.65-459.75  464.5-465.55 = 0.03 mag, 14.9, 16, 15.5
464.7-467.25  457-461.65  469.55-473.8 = 0.01 mag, 15.6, 15.6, 15.6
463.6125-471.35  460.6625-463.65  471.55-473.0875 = 0.01 mag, 15.1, 15.5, 15.3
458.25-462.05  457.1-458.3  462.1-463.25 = -0.08 mag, 15.3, 14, 14.7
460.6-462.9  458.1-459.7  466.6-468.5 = -0.08 mag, 14.9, 14.8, 14.9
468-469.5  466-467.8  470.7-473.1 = -0.04 mag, 14.5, 15.5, 14.9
